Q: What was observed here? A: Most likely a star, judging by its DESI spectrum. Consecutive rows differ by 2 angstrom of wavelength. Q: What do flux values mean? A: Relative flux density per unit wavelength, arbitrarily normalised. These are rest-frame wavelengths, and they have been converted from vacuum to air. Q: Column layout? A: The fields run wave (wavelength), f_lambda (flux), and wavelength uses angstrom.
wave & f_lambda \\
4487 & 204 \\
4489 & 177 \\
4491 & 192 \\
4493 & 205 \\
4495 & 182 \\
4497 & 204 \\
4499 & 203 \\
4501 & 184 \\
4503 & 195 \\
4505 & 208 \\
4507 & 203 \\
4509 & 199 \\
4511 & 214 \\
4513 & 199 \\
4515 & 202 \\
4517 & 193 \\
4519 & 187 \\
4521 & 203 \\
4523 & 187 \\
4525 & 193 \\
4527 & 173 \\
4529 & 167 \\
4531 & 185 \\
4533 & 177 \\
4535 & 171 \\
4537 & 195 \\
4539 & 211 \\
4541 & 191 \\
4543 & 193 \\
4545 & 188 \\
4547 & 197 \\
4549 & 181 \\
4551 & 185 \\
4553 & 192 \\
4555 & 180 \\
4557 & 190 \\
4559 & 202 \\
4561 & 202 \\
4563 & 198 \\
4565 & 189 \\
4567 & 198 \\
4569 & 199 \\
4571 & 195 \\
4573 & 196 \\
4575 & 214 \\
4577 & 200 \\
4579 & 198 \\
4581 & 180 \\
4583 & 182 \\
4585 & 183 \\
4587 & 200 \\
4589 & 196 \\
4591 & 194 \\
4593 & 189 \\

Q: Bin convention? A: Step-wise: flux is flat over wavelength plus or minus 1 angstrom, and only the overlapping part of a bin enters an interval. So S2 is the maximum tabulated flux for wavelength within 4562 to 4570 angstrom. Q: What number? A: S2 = 199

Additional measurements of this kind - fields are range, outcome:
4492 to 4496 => 205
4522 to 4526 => 193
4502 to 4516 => 214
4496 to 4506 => 208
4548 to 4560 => 202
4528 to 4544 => 211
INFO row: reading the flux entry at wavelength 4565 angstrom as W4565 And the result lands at 189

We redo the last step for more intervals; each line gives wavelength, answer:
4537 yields 195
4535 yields 171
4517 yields 193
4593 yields 189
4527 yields 173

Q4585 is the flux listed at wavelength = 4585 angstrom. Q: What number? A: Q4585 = 183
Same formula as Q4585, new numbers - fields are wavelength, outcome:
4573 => 196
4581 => 180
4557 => 190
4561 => 202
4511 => 214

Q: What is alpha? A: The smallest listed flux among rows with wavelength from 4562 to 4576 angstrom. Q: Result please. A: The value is 189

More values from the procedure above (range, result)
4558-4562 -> 202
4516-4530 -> 167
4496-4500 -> 203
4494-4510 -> 182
